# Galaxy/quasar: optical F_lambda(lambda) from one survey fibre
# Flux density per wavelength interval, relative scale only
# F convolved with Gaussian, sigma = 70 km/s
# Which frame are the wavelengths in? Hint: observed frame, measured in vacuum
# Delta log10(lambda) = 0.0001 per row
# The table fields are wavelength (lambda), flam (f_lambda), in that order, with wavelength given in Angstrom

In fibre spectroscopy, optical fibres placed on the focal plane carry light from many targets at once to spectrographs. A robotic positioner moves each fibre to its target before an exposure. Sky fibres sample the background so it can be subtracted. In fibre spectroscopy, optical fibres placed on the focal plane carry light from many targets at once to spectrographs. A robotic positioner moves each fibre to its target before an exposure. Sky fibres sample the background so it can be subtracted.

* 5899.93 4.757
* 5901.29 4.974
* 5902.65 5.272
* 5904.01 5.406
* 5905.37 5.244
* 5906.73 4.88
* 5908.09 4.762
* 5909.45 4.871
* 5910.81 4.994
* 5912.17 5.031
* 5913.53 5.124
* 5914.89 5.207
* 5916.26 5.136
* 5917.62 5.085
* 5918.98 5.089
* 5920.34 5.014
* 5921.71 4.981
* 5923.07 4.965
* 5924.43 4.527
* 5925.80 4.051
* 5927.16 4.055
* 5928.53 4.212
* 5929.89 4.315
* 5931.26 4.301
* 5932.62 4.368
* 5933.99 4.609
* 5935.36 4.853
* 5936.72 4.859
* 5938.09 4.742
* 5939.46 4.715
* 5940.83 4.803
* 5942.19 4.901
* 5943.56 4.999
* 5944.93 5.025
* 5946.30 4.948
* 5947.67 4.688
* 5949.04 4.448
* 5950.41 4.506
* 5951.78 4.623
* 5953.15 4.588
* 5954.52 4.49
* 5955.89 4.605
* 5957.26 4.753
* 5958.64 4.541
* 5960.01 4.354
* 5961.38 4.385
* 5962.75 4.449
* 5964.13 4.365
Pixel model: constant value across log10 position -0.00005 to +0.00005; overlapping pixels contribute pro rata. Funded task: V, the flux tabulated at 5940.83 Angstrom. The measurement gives 4.803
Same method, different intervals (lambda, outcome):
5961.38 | 4.385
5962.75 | 4.449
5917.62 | 5.085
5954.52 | 4.49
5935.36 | 4.853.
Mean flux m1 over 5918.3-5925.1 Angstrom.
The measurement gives 4.92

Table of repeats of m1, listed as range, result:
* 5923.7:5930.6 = 4.24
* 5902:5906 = 5.31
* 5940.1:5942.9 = 4.86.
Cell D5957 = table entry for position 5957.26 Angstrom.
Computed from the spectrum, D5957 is 4.753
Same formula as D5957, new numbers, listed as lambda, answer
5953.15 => 4.588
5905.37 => 5.244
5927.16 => 4.055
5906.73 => 4.88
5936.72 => 4.859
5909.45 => 4.871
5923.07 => 4.965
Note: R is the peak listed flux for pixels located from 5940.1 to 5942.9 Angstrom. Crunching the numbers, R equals 4.901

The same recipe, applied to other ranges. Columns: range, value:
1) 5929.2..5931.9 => 4.315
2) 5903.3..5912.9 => 5.406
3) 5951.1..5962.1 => 4.753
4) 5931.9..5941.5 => 4.859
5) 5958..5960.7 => 4.541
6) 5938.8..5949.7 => 5.025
